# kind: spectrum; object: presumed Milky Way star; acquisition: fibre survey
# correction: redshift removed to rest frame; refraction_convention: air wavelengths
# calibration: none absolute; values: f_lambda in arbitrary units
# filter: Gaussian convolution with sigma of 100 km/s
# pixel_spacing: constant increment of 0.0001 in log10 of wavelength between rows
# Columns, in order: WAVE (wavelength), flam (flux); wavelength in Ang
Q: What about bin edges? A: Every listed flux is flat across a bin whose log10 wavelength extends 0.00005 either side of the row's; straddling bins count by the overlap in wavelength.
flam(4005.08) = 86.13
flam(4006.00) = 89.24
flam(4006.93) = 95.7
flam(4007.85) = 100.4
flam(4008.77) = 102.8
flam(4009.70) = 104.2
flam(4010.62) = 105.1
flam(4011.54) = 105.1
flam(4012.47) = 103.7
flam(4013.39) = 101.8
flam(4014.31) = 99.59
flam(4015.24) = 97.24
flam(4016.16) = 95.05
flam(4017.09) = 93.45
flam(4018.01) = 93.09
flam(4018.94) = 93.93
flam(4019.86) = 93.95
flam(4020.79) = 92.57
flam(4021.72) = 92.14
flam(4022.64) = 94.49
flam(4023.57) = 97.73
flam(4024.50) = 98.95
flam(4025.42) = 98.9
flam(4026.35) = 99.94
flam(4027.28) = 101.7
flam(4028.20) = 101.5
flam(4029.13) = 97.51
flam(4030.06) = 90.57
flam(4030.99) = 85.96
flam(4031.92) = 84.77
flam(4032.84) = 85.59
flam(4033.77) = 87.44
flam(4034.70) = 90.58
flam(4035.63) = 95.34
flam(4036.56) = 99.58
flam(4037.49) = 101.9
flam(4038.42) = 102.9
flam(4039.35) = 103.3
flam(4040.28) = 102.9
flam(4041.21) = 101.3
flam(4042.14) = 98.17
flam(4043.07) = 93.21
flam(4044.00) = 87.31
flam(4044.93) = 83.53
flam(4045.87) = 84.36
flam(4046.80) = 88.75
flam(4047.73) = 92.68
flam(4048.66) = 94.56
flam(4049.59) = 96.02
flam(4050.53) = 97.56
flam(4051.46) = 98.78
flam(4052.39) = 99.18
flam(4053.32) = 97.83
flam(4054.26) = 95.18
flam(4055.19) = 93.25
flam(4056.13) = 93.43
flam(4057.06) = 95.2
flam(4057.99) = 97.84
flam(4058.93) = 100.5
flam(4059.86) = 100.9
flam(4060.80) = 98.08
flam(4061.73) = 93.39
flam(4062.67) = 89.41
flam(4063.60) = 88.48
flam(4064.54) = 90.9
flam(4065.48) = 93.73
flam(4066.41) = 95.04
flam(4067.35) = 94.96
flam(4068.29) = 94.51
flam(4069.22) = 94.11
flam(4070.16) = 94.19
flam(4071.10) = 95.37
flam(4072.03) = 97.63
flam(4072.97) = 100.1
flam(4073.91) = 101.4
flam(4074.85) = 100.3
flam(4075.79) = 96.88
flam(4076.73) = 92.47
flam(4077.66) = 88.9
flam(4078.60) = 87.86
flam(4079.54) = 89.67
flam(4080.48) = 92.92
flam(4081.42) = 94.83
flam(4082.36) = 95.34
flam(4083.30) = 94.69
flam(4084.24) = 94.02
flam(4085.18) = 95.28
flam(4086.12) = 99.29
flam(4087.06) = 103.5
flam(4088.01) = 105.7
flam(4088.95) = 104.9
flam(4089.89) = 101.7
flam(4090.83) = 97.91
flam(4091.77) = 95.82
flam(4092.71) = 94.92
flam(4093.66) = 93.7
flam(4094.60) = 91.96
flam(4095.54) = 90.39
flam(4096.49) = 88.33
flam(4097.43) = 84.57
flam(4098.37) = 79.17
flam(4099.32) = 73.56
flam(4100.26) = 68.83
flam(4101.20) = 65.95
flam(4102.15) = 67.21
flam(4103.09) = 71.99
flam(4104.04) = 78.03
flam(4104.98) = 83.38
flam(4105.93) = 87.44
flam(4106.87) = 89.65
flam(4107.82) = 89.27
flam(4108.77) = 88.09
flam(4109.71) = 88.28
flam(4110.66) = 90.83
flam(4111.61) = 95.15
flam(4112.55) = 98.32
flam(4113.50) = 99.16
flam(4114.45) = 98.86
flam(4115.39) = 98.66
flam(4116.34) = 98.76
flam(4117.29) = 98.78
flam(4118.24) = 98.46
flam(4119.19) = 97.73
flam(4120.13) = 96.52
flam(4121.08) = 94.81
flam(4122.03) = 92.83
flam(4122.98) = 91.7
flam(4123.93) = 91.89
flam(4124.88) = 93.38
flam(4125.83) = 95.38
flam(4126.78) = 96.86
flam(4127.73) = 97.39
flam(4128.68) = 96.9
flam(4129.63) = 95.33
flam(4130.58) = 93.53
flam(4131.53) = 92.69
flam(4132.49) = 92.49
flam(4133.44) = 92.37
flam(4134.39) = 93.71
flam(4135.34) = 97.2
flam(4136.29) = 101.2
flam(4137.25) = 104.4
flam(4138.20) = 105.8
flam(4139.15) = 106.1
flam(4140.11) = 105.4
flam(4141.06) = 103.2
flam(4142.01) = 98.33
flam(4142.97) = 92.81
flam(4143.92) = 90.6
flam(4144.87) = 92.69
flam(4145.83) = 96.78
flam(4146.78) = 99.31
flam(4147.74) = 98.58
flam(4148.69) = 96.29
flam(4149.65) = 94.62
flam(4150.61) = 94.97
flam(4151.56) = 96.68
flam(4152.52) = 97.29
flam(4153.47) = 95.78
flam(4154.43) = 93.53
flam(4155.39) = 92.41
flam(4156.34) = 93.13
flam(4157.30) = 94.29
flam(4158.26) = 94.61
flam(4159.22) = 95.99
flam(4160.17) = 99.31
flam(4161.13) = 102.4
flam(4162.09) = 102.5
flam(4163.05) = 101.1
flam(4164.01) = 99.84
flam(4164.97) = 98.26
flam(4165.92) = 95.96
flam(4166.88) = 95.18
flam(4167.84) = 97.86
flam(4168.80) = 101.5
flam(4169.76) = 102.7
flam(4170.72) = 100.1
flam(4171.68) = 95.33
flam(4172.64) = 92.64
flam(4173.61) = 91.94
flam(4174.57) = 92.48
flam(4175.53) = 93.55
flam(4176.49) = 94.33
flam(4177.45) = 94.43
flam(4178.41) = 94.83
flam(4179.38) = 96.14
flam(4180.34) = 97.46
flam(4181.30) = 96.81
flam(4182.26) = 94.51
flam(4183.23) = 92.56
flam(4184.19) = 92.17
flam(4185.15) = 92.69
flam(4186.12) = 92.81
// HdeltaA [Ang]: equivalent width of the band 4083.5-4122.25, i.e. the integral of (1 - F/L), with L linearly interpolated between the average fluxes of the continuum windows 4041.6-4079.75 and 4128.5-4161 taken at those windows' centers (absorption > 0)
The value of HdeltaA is 1.8 Ang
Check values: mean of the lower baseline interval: 94.3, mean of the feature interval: 91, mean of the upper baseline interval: 96.8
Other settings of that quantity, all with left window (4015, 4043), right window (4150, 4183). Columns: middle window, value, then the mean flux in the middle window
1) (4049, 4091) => -0.1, 96.1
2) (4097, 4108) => 2.1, 77.9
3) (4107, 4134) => 0.4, 94.7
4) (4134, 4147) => -0.4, 99.2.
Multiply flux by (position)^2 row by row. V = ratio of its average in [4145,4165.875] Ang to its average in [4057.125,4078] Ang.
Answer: 1.06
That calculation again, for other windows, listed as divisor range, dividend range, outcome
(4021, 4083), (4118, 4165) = 1.07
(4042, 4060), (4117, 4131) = 1.05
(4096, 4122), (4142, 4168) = 1.12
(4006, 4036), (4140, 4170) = 1.08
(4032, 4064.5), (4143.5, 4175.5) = 1.08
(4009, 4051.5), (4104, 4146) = 1.04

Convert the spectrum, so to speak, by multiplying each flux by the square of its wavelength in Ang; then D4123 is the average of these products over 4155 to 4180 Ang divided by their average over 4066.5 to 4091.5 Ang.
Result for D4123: 1.05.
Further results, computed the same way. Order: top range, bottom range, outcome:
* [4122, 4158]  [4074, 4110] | 1.10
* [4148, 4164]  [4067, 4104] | 1.09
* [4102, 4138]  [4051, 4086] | 1.01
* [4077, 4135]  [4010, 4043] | 0.99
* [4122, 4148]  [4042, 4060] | 1.07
